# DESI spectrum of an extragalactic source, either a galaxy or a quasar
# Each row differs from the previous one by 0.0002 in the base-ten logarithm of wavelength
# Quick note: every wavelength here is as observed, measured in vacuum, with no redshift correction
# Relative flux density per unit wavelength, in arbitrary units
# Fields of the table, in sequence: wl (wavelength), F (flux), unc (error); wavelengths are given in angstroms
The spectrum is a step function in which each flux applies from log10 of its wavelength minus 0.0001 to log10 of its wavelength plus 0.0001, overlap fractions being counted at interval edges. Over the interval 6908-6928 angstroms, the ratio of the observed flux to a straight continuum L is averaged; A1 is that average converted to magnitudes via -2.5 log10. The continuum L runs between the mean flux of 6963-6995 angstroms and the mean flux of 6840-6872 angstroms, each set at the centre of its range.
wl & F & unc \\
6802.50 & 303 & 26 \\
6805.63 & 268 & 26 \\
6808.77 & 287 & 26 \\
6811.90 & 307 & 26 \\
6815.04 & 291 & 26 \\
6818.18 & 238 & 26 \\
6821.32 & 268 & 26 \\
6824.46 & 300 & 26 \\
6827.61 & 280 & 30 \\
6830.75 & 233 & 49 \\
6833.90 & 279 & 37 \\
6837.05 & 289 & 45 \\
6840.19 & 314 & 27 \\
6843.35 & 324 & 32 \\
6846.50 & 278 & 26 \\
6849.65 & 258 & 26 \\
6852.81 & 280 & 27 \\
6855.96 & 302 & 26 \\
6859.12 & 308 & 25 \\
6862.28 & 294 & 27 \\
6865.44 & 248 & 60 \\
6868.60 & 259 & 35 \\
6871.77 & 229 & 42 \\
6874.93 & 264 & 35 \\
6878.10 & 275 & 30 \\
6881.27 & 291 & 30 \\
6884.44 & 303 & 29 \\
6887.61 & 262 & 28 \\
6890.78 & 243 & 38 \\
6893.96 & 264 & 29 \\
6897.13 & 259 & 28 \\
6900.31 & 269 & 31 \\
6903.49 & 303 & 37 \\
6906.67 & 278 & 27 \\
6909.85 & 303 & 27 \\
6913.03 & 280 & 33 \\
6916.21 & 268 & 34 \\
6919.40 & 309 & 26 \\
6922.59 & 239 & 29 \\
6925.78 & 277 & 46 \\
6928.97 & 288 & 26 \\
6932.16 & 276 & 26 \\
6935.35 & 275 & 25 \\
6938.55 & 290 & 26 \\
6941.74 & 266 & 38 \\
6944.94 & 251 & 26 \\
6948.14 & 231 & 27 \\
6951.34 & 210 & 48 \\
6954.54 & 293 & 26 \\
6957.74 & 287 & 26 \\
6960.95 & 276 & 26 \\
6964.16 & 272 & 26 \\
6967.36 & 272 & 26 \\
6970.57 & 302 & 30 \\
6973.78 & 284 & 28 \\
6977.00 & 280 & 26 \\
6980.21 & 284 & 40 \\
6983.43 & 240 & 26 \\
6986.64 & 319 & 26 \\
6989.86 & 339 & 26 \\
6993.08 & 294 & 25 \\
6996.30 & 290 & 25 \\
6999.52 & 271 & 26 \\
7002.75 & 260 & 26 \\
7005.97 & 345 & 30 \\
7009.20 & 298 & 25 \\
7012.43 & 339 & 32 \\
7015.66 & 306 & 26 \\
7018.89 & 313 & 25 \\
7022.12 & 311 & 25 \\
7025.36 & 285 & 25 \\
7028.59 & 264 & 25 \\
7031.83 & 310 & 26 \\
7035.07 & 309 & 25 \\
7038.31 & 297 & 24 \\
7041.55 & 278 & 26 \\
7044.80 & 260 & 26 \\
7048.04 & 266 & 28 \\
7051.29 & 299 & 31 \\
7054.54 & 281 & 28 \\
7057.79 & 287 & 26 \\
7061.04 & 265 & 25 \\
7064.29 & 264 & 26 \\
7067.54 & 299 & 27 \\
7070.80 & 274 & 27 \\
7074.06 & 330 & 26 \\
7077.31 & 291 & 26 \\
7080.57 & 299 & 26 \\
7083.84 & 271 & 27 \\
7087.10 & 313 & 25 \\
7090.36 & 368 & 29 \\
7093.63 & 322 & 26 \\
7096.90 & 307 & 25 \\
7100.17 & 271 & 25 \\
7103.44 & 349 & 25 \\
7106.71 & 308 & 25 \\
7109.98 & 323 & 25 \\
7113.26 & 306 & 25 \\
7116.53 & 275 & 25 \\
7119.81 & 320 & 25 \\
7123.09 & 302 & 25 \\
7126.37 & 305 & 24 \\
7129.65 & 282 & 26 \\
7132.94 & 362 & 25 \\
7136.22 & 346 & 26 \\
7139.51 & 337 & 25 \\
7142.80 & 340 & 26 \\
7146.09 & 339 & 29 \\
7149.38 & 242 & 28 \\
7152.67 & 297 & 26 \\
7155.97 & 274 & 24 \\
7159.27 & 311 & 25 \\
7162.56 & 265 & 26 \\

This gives 0.02 mag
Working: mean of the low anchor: 282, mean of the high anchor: 289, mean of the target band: 280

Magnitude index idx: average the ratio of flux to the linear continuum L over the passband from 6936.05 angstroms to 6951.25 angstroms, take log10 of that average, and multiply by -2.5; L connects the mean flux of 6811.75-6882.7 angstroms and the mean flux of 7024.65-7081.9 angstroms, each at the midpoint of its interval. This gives 0.107 mag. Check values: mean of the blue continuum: 278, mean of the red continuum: 287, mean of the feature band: 255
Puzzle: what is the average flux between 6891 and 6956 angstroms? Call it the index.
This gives 271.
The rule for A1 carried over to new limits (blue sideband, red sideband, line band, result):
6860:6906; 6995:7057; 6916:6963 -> 0.04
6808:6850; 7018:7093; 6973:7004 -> 0.01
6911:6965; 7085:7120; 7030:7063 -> 0.05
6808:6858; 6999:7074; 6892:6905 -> 0.05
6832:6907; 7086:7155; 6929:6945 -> 0.05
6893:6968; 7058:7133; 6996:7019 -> -0.06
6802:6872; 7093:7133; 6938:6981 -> 0.08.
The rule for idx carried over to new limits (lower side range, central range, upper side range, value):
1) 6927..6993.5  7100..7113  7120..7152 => -0.023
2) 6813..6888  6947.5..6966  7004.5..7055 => 0.104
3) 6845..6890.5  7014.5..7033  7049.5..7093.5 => -0.025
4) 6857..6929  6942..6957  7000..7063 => 0.129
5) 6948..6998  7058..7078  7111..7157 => 0.040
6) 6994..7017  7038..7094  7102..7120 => 0.058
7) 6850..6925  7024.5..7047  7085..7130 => 0.051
